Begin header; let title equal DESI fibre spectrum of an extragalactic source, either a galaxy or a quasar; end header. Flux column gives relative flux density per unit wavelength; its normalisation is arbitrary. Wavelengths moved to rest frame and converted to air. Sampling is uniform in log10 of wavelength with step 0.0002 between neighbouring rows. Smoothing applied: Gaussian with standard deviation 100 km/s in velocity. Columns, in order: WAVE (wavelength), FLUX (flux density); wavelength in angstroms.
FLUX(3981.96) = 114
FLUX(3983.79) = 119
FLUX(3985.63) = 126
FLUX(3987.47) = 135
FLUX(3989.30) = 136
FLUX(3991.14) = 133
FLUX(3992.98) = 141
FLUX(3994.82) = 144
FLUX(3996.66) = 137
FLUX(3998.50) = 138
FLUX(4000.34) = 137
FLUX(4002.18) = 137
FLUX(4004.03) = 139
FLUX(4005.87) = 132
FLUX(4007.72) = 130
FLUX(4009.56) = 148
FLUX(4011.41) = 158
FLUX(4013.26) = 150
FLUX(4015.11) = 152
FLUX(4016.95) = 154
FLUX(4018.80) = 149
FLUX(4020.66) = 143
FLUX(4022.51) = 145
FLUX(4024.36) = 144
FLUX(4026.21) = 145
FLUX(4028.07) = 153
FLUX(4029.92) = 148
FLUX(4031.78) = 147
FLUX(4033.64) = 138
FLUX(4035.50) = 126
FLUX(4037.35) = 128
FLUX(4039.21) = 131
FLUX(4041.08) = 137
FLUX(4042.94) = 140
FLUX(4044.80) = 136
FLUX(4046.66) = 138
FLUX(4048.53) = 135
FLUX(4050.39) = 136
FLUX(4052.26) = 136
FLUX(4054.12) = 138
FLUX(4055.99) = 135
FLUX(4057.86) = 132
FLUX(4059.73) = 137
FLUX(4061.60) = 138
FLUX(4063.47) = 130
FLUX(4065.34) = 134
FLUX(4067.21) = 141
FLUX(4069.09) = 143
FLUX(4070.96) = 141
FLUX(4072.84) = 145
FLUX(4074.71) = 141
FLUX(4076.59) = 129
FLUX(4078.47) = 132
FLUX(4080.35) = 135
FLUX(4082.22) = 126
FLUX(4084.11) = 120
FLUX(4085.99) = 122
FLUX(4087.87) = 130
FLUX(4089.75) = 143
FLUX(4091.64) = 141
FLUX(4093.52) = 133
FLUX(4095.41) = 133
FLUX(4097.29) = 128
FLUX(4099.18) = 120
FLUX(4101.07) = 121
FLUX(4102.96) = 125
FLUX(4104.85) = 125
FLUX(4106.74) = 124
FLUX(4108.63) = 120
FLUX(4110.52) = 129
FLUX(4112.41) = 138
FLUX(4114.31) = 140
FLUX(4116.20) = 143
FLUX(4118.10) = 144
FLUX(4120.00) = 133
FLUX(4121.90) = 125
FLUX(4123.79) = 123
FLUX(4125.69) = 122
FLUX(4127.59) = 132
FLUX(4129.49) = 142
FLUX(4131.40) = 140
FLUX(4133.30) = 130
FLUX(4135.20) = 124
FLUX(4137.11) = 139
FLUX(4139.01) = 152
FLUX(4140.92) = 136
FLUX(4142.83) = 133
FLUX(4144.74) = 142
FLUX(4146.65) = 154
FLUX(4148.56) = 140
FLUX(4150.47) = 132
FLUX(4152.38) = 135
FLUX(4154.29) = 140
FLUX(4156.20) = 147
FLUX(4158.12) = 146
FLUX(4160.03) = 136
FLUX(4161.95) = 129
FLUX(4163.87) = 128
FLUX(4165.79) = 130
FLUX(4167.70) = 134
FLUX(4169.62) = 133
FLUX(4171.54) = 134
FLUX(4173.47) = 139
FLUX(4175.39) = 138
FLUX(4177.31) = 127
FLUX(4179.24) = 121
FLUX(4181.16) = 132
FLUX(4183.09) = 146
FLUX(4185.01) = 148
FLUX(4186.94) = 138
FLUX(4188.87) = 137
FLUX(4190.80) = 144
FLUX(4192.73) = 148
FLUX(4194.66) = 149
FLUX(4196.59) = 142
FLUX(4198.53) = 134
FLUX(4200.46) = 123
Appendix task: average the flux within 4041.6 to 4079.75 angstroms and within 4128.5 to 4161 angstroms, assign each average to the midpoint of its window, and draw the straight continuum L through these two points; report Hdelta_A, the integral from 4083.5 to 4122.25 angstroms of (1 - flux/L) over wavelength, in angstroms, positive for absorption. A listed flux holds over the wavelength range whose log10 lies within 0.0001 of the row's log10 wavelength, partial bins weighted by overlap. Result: 2.12 angstroms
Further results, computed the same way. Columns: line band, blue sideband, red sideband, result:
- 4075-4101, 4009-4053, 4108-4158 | 1.6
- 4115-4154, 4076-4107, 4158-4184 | -1.5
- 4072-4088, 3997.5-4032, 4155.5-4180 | 1.0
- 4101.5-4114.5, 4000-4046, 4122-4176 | 1.0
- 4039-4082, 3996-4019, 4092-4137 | 0.1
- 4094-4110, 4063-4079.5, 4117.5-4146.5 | 1.3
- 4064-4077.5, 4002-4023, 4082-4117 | -0.4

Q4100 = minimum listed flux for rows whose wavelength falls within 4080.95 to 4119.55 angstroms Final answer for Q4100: 120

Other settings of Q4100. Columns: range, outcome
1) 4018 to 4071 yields 126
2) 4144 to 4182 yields 121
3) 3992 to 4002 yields 137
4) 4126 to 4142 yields 124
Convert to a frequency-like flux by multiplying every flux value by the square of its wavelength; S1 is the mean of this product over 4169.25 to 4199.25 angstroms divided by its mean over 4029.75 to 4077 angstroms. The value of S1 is 1.1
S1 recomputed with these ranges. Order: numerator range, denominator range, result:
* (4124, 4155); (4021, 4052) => 1.03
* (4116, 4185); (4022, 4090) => 1.04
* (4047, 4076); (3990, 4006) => 1.03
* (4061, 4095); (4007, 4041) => 0.96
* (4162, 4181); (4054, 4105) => 1.04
